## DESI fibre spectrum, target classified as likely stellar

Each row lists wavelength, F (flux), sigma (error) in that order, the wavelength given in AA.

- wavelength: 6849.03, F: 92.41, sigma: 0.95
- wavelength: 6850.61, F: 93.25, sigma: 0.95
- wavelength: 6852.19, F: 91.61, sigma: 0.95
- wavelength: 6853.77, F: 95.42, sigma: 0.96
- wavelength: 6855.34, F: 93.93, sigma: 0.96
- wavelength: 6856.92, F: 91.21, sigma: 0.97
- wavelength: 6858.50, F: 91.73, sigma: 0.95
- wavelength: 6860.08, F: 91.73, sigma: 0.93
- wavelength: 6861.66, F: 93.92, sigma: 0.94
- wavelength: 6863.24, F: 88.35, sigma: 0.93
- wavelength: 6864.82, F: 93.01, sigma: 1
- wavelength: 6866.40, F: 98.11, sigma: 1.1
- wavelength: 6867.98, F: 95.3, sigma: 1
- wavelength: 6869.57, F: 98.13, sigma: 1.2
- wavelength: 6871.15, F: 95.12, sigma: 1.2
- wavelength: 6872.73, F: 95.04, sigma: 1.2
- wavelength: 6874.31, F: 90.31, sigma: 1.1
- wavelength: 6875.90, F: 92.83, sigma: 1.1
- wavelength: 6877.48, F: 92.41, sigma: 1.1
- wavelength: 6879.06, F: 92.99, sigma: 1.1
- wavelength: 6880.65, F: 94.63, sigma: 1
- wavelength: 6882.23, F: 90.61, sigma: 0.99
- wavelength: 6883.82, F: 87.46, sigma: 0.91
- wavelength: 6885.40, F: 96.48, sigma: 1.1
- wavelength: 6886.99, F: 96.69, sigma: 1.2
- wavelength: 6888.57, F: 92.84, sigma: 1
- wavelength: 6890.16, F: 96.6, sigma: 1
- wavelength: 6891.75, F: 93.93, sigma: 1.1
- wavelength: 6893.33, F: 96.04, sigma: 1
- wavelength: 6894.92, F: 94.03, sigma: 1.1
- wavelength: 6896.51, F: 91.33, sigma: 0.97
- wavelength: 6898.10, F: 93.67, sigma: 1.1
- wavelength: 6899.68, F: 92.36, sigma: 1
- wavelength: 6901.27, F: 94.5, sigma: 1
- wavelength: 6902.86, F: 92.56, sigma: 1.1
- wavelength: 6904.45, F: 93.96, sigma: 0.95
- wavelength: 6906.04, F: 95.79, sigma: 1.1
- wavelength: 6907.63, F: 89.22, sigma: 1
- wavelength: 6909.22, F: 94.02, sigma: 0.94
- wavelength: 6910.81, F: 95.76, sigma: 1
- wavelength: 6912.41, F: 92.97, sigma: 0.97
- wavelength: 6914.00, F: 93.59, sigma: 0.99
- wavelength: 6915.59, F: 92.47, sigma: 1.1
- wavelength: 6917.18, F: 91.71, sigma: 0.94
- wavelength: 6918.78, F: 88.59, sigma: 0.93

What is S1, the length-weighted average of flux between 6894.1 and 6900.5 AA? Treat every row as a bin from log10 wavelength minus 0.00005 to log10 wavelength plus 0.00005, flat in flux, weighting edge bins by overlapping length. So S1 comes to 92.9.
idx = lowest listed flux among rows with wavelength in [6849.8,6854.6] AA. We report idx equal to 91.61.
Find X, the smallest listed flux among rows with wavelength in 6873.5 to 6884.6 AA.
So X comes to 87.46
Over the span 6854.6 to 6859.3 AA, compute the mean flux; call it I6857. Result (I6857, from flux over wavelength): 92.2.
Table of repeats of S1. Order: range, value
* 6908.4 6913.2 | 94.1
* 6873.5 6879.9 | 92.1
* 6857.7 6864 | 91.4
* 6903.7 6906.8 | 94.9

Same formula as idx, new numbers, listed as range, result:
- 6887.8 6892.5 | 92.84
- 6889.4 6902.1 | 91.33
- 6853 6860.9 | 91.21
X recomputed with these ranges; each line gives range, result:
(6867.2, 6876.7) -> 90.31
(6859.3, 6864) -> 88.35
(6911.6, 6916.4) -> 92.47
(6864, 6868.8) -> 93.01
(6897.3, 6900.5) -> 92.36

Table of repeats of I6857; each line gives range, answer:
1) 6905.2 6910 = 93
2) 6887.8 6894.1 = 94.9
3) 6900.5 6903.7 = 93.5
